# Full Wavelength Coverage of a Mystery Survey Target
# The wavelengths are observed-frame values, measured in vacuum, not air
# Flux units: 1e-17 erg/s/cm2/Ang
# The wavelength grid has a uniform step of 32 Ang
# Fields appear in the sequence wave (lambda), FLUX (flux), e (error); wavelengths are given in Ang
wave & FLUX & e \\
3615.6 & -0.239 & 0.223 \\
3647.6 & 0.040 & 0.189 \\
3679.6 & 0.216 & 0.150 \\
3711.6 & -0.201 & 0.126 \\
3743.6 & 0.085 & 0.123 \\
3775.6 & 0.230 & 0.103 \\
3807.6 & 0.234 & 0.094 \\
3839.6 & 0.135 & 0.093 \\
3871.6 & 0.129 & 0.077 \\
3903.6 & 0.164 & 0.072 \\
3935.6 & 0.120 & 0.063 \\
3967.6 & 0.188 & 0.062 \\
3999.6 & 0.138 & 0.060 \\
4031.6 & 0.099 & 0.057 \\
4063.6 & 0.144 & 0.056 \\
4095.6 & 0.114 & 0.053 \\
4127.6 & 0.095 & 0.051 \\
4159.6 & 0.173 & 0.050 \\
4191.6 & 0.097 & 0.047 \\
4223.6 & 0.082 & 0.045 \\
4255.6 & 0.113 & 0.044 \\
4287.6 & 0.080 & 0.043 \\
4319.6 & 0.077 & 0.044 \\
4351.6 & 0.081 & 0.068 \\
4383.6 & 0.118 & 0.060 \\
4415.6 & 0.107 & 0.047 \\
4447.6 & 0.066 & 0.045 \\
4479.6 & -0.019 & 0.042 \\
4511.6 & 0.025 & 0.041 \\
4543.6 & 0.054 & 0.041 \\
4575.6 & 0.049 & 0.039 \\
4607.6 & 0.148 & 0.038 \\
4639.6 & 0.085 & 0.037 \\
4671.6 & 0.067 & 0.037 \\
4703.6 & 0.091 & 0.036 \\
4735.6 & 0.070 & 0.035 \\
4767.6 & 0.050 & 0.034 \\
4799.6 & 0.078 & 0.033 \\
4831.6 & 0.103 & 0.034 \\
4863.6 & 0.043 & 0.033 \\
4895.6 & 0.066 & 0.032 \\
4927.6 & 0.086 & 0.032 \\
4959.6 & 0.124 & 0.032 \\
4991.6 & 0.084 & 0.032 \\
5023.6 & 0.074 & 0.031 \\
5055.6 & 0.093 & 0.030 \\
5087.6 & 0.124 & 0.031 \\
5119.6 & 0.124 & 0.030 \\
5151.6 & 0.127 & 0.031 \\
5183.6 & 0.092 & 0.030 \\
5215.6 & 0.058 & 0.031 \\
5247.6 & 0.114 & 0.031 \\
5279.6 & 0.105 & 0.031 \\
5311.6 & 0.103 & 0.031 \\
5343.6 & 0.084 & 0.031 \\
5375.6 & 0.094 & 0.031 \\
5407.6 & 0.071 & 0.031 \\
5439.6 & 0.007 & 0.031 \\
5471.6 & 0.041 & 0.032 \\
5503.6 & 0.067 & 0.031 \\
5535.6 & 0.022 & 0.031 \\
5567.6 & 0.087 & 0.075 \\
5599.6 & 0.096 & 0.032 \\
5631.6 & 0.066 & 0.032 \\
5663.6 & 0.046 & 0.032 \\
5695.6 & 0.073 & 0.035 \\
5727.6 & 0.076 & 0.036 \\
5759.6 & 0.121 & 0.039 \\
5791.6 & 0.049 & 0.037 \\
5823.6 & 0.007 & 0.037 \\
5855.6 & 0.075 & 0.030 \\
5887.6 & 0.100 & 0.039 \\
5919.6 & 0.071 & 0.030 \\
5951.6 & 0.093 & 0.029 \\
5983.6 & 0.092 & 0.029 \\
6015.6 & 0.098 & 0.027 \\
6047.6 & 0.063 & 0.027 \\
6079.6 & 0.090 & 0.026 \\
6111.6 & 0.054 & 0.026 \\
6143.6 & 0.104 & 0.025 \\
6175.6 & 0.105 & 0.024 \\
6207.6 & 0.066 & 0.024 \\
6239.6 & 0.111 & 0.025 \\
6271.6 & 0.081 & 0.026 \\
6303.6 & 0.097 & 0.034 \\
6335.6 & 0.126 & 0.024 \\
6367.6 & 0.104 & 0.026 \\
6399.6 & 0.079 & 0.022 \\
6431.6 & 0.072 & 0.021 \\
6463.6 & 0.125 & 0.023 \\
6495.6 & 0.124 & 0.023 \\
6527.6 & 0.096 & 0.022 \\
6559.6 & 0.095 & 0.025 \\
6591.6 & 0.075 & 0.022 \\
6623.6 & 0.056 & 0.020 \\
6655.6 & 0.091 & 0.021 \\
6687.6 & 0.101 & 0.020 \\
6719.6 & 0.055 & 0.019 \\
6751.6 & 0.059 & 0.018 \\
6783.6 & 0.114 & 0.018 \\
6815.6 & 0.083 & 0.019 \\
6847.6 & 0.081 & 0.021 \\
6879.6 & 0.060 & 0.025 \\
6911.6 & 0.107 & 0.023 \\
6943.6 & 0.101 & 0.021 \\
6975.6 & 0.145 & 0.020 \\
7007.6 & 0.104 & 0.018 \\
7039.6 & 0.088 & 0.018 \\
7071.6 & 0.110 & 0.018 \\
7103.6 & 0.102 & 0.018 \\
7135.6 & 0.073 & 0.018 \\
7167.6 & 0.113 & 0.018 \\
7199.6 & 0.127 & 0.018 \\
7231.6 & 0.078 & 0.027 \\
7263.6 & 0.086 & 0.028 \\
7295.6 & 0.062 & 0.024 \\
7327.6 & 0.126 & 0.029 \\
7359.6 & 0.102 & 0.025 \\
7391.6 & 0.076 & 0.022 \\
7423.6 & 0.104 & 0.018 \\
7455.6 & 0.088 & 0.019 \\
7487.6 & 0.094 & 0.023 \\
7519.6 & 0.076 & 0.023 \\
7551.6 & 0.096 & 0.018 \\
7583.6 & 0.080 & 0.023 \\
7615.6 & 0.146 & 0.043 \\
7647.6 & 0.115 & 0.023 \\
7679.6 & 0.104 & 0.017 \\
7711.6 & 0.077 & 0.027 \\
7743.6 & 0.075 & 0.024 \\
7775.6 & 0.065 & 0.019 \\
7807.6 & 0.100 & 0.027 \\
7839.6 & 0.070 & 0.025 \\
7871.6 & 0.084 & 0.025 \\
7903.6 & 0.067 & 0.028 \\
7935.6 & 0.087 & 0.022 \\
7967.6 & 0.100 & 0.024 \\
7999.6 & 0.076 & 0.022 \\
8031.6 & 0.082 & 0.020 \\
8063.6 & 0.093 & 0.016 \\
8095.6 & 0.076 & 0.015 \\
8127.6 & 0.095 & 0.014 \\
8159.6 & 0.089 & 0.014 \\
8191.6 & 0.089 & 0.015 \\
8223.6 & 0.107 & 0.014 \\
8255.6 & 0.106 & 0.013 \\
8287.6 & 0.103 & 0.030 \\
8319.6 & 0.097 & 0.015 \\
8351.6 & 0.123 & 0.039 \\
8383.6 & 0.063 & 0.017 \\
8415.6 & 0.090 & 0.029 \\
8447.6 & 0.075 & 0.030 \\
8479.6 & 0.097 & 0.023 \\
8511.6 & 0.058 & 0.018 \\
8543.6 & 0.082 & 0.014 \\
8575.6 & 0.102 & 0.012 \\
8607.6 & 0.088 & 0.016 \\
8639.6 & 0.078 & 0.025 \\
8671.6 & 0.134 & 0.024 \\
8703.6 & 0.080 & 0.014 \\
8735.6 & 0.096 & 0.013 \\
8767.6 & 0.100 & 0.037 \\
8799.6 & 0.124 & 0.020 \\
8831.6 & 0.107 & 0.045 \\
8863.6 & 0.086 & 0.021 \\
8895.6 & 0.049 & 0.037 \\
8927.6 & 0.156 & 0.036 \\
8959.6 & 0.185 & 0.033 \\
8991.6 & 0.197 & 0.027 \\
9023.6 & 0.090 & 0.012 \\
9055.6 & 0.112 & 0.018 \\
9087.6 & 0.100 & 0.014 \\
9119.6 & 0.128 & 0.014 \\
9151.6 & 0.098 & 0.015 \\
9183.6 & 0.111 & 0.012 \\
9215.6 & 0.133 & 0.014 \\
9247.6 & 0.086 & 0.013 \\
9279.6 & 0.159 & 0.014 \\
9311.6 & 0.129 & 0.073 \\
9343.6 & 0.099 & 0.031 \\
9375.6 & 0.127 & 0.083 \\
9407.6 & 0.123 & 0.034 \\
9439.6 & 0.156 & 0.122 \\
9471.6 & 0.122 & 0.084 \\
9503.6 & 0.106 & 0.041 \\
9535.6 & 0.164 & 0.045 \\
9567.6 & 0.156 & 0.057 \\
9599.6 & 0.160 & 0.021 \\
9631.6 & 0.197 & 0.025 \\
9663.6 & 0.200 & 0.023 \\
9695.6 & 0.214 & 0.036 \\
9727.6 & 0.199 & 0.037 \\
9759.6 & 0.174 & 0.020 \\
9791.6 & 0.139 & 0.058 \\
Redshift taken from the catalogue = 1.41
